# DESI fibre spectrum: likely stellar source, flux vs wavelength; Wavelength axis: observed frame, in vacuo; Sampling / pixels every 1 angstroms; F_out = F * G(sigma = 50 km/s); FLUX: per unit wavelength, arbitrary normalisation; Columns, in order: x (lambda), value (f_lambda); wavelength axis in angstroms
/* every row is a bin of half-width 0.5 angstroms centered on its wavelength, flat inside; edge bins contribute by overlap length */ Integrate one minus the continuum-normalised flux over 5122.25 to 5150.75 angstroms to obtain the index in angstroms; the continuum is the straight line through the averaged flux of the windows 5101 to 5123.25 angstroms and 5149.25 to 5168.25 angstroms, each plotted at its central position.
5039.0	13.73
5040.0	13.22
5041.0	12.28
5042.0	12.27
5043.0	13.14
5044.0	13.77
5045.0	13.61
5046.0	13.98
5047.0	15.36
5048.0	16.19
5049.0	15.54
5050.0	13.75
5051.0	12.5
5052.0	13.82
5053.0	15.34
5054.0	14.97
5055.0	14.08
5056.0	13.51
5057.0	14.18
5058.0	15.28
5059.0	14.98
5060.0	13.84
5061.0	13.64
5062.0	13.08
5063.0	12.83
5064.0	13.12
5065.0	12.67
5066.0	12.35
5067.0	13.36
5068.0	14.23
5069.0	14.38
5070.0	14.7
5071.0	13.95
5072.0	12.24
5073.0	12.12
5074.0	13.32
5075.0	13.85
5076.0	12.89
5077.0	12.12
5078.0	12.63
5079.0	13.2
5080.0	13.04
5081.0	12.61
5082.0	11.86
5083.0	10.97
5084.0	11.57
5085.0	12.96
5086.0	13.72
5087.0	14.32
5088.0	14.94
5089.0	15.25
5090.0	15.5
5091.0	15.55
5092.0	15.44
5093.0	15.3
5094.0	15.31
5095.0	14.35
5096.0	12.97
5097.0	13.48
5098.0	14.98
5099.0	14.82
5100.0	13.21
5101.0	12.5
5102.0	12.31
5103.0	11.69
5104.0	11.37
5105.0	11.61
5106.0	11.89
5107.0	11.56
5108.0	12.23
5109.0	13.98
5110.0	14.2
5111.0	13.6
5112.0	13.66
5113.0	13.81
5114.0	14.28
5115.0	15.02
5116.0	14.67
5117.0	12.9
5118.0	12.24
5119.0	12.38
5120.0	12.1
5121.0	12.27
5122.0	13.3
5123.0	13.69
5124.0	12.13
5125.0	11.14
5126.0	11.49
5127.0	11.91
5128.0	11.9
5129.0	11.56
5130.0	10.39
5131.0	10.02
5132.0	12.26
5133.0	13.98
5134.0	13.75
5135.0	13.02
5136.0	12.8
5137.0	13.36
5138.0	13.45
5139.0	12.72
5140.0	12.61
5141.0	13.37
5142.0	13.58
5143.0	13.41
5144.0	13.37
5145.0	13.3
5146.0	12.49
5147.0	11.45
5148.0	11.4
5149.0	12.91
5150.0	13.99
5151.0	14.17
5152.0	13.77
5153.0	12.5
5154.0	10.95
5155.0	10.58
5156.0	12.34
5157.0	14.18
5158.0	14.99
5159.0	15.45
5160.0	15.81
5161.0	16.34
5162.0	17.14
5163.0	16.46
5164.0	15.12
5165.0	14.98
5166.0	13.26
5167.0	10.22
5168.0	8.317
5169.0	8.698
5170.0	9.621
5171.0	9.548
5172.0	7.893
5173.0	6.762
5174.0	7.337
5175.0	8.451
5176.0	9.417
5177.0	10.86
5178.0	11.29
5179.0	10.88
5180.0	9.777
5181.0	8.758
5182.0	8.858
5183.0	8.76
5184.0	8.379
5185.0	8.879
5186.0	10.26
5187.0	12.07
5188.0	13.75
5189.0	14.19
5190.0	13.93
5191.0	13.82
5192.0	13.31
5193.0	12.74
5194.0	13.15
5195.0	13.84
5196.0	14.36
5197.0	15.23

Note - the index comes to 1.70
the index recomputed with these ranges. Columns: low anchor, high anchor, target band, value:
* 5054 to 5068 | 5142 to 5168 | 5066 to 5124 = 1.13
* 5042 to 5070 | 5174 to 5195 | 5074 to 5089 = 0.43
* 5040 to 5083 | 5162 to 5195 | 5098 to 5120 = -0.93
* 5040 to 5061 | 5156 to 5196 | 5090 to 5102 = -0.97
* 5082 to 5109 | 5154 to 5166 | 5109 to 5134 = 2.07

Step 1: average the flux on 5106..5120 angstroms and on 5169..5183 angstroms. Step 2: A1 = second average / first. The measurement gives 0.69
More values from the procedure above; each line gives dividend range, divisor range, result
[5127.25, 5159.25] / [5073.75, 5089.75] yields 0.98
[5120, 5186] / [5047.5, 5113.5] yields 0.88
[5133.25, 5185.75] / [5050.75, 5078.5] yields 0.88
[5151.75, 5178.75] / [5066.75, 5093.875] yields 0.88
